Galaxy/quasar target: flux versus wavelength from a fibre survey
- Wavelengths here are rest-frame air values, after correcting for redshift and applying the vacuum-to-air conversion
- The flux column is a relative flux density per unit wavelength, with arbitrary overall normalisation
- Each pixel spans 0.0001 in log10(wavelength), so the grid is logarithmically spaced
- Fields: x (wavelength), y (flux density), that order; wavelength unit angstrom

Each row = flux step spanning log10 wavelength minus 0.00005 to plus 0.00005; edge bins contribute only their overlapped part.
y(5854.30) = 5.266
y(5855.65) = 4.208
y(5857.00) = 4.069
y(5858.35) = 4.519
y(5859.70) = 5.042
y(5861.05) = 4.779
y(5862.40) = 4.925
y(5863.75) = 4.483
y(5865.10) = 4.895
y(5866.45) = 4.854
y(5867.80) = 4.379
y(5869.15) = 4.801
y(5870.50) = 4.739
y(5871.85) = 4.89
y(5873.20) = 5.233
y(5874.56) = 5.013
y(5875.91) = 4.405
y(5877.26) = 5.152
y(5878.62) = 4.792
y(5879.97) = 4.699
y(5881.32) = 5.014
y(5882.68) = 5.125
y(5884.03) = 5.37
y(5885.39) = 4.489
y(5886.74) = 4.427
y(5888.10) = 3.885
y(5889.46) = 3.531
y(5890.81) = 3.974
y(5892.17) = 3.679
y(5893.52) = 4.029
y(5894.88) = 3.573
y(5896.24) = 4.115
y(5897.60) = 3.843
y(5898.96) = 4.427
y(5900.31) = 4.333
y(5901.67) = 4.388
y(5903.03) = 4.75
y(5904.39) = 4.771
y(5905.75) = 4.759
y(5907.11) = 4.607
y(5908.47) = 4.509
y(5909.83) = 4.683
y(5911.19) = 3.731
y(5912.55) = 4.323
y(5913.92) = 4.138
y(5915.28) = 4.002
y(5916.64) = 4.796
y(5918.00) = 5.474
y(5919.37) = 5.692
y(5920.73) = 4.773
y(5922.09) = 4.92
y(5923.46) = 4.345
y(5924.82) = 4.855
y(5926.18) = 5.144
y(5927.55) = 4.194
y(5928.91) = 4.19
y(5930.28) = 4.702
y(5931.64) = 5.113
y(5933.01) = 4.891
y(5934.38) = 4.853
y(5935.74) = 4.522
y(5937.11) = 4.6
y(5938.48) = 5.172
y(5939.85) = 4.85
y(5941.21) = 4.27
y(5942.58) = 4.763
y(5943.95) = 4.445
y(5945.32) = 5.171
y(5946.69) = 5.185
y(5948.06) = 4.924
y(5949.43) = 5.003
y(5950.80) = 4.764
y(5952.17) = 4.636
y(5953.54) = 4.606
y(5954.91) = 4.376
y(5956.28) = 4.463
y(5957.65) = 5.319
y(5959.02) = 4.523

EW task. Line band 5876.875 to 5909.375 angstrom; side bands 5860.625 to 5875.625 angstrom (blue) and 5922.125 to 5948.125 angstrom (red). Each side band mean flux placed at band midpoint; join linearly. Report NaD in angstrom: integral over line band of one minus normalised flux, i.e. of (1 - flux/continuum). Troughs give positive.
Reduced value 2.5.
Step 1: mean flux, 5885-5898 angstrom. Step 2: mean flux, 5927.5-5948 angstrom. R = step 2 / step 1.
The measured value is 1.20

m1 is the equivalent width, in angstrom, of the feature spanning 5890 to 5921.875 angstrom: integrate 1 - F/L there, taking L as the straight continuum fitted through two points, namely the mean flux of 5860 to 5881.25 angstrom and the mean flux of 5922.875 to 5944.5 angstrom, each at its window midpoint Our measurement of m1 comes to 2.2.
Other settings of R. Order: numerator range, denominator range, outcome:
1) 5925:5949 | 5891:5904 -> 1.15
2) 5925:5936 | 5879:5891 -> 1.04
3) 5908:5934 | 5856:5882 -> 0.98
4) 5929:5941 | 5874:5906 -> 1.08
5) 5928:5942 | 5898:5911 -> 1.04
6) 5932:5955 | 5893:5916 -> 1.11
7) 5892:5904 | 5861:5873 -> 0.87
